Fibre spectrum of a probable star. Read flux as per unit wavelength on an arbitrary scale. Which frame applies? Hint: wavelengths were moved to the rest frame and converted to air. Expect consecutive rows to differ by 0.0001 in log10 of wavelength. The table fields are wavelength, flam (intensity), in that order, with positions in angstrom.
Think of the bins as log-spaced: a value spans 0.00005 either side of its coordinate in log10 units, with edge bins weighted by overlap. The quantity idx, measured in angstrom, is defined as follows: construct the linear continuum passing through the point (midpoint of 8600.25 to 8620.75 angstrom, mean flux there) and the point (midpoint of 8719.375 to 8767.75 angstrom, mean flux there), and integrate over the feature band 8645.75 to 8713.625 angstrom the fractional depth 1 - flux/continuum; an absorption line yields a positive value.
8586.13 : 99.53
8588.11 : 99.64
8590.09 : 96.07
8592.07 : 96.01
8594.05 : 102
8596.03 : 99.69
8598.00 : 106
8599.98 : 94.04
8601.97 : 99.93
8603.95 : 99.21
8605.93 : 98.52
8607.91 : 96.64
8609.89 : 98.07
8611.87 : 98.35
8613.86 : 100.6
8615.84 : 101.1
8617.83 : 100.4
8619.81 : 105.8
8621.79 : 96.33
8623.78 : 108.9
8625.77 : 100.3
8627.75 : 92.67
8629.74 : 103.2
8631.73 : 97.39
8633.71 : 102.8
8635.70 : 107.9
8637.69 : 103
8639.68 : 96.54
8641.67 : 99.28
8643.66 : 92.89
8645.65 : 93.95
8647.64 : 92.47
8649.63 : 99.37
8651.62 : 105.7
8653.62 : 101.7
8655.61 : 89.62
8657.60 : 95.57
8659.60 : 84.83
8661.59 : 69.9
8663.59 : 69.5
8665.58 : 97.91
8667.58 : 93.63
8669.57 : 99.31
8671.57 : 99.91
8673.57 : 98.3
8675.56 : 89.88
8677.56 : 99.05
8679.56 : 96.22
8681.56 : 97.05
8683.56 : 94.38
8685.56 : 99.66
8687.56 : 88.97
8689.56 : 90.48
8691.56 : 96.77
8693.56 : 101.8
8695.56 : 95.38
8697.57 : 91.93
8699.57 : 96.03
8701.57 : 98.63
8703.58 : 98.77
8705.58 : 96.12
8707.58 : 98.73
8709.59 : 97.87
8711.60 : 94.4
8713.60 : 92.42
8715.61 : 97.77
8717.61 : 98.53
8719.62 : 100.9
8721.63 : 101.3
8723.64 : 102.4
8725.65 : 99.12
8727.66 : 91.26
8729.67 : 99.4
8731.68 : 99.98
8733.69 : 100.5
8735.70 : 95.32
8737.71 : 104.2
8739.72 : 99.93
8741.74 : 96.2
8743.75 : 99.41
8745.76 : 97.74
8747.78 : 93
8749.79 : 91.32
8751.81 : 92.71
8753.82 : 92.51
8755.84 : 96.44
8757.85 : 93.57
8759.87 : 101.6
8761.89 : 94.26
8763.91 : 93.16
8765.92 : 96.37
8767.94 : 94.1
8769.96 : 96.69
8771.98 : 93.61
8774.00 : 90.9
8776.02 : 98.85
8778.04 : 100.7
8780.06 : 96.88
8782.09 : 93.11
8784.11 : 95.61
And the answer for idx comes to 2.6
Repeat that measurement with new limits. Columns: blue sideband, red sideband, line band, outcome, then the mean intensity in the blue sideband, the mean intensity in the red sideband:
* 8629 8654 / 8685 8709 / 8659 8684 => 1.6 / 99.6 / 96.1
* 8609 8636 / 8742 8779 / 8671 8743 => 0.2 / 101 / 95.4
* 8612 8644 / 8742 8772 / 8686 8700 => 0.5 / 101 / 95.2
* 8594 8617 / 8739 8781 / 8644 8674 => 1.7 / 99.4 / 95.7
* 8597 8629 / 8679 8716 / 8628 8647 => -0.1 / 99.8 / 95.9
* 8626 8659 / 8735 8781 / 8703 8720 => 0.0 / 98.3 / 96.1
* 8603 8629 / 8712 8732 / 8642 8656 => 0.3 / 99.8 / 98.1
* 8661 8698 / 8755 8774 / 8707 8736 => -1.1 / 93.4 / 95.3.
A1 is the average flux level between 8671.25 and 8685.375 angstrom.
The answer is 96.4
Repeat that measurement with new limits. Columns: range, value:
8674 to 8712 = 96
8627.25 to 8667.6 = 94.8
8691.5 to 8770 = 97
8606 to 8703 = 96.5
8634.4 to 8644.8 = 99.9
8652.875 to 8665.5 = 85.8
